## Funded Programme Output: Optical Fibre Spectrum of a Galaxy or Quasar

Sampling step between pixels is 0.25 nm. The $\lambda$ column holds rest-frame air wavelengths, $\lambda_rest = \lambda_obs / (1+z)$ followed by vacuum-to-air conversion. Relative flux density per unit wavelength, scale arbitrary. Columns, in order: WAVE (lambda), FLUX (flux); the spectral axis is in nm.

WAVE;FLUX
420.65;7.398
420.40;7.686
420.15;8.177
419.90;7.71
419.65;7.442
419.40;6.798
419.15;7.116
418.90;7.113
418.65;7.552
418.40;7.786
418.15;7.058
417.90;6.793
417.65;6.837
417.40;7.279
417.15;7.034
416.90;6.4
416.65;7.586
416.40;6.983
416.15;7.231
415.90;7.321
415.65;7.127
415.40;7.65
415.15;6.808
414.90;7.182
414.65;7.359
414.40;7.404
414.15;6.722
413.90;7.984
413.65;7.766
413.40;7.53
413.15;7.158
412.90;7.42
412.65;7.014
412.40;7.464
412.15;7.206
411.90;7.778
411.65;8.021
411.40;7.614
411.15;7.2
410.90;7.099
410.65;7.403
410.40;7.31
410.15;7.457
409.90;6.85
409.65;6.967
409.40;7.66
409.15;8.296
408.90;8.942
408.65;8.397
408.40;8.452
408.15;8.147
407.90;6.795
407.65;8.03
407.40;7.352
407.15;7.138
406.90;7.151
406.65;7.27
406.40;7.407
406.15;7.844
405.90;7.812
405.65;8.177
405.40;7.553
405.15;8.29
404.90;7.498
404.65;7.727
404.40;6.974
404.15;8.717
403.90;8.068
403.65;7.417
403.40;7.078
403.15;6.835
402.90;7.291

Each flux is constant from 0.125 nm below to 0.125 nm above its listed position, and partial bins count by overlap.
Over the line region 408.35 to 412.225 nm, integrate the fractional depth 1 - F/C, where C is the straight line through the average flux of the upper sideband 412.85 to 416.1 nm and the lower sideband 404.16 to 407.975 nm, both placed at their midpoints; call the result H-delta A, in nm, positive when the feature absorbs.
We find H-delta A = -0.10 nm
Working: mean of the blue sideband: 7.58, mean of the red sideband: 7.34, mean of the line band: 7.66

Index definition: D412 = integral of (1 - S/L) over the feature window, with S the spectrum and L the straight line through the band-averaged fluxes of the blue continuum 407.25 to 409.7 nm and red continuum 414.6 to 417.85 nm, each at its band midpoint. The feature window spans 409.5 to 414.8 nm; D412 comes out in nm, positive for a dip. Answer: 0.12 nm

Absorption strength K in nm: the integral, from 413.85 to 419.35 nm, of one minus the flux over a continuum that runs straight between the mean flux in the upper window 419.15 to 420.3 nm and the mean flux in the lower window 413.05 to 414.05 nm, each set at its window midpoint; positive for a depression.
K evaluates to 0.266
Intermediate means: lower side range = 7.6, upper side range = 7.49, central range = 7.18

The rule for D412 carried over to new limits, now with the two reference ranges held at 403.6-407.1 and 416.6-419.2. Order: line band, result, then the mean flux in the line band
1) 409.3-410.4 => 0.04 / 7.23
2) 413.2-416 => -0.03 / 7.35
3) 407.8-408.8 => -0.06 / 8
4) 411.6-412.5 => -0.02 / 7.59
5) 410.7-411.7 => 0.00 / 7.44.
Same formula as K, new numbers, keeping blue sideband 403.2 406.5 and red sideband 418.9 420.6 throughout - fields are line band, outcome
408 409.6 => -0.121 nm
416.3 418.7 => 0.121 nm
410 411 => 0.040 nm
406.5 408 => 0.073 nm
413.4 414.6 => 0.014 nm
